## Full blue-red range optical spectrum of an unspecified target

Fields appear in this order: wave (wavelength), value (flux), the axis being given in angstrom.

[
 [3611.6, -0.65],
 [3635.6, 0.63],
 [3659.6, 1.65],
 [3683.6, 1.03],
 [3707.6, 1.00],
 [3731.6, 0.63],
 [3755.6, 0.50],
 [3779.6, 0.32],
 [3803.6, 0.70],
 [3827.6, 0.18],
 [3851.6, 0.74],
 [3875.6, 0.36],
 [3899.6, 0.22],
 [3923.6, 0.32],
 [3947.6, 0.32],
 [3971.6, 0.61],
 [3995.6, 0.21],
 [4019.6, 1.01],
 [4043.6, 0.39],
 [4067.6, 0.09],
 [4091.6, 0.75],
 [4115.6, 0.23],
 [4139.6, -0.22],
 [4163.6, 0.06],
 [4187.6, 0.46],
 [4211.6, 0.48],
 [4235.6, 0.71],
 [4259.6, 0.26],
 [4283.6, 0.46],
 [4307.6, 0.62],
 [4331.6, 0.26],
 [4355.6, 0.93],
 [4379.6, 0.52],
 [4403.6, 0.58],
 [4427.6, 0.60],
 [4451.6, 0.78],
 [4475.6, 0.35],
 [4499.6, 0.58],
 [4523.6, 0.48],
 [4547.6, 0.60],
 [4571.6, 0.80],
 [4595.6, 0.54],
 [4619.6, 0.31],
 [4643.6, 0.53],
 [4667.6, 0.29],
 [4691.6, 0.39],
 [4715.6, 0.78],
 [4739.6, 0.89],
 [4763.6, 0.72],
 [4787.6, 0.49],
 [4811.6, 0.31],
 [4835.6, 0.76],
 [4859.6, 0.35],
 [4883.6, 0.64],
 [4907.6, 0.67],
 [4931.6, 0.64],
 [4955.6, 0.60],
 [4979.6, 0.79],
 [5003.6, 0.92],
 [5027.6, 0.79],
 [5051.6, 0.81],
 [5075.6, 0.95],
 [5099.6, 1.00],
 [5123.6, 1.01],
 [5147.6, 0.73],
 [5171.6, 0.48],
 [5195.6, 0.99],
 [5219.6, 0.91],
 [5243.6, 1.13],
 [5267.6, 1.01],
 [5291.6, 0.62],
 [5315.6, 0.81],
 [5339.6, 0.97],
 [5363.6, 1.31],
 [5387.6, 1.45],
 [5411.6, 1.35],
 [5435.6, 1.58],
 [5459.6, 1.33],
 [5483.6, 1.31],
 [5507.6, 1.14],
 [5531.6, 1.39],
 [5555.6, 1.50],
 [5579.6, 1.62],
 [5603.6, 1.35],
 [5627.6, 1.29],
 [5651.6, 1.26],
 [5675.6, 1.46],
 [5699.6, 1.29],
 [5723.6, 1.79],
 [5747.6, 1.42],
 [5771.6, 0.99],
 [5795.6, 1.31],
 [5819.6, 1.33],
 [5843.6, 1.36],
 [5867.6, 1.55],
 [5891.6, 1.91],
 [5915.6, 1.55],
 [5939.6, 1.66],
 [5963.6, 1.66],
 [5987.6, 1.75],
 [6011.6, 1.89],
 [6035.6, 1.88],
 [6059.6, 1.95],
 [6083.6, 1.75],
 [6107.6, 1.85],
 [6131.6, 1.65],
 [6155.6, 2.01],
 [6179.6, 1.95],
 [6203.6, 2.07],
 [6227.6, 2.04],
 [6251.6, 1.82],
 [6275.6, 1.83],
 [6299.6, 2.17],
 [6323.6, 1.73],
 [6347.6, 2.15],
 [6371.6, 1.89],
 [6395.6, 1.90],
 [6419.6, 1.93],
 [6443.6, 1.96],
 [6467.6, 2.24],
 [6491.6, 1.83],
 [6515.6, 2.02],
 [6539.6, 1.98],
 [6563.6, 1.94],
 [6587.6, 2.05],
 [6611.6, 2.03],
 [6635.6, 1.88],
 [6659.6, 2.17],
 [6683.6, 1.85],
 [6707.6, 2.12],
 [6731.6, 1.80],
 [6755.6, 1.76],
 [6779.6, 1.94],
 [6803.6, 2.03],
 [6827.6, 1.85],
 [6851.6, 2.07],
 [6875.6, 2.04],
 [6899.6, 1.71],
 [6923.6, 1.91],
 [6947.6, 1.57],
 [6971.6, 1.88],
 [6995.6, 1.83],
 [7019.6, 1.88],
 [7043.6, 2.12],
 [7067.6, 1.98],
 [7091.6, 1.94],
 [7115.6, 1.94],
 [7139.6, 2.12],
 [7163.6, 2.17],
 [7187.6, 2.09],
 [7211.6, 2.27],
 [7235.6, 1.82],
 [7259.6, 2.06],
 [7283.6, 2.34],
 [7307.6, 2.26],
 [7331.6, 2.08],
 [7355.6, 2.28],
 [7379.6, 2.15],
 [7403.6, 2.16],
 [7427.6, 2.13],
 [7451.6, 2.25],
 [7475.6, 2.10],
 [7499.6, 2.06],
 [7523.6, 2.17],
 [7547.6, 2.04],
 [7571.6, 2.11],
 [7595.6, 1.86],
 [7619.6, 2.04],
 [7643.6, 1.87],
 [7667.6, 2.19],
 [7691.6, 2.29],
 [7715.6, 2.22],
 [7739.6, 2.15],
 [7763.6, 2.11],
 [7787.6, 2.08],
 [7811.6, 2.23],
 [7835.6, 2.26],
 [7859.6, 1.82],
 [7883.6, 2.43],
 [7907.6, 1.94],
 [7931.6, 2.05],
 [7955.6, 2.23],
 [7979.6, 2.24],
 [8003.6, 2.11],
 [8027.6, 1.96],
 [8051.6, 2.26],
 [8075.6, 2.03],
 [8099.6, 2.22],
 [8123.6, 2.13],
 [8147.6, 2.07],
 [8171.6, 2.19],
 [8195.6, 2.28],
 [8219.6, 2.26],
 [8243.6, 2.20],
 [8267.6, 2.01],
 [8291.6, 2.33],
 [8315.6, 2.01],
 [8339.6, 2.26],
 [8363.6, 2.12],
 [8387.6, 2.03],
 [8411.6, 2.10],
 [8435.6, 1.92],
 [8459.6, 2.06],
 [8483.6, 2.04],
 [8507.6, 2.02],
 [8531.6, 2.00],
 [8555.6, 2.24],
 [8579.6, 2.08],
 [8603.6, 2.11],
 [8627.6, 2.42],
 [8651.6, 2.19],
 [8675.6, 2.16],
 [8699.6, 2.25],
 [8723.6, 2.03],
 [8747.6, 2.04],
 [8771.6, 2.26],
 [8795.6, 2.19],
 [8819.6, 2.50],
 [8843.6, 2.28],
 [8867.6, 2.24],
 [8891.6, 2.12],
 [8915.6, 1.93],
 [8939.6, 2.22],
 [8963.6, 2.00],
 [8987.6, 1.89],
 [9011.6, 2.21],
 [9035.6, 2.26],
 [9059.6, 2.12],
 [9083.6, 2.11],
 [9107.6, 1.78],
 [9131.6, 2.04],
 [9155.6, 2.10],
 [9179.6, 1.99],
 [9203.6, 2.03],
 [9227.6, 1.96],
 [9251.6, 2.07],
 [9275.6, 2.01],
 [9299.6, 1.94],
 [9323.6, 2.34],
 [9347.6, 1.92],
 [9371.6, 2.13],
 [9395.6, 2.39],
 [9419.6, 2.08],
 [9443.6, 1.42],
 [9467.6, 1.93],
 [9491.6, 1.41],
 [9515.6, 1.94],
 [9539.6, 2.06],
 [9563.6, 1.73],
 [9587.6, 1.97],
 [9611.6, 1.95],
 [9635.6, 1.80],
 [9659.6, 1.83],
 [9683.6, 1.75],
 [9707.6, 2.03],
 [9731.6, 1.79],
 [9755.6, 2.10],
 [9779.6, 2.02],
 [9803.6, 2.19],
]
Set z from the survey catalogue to 0.34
